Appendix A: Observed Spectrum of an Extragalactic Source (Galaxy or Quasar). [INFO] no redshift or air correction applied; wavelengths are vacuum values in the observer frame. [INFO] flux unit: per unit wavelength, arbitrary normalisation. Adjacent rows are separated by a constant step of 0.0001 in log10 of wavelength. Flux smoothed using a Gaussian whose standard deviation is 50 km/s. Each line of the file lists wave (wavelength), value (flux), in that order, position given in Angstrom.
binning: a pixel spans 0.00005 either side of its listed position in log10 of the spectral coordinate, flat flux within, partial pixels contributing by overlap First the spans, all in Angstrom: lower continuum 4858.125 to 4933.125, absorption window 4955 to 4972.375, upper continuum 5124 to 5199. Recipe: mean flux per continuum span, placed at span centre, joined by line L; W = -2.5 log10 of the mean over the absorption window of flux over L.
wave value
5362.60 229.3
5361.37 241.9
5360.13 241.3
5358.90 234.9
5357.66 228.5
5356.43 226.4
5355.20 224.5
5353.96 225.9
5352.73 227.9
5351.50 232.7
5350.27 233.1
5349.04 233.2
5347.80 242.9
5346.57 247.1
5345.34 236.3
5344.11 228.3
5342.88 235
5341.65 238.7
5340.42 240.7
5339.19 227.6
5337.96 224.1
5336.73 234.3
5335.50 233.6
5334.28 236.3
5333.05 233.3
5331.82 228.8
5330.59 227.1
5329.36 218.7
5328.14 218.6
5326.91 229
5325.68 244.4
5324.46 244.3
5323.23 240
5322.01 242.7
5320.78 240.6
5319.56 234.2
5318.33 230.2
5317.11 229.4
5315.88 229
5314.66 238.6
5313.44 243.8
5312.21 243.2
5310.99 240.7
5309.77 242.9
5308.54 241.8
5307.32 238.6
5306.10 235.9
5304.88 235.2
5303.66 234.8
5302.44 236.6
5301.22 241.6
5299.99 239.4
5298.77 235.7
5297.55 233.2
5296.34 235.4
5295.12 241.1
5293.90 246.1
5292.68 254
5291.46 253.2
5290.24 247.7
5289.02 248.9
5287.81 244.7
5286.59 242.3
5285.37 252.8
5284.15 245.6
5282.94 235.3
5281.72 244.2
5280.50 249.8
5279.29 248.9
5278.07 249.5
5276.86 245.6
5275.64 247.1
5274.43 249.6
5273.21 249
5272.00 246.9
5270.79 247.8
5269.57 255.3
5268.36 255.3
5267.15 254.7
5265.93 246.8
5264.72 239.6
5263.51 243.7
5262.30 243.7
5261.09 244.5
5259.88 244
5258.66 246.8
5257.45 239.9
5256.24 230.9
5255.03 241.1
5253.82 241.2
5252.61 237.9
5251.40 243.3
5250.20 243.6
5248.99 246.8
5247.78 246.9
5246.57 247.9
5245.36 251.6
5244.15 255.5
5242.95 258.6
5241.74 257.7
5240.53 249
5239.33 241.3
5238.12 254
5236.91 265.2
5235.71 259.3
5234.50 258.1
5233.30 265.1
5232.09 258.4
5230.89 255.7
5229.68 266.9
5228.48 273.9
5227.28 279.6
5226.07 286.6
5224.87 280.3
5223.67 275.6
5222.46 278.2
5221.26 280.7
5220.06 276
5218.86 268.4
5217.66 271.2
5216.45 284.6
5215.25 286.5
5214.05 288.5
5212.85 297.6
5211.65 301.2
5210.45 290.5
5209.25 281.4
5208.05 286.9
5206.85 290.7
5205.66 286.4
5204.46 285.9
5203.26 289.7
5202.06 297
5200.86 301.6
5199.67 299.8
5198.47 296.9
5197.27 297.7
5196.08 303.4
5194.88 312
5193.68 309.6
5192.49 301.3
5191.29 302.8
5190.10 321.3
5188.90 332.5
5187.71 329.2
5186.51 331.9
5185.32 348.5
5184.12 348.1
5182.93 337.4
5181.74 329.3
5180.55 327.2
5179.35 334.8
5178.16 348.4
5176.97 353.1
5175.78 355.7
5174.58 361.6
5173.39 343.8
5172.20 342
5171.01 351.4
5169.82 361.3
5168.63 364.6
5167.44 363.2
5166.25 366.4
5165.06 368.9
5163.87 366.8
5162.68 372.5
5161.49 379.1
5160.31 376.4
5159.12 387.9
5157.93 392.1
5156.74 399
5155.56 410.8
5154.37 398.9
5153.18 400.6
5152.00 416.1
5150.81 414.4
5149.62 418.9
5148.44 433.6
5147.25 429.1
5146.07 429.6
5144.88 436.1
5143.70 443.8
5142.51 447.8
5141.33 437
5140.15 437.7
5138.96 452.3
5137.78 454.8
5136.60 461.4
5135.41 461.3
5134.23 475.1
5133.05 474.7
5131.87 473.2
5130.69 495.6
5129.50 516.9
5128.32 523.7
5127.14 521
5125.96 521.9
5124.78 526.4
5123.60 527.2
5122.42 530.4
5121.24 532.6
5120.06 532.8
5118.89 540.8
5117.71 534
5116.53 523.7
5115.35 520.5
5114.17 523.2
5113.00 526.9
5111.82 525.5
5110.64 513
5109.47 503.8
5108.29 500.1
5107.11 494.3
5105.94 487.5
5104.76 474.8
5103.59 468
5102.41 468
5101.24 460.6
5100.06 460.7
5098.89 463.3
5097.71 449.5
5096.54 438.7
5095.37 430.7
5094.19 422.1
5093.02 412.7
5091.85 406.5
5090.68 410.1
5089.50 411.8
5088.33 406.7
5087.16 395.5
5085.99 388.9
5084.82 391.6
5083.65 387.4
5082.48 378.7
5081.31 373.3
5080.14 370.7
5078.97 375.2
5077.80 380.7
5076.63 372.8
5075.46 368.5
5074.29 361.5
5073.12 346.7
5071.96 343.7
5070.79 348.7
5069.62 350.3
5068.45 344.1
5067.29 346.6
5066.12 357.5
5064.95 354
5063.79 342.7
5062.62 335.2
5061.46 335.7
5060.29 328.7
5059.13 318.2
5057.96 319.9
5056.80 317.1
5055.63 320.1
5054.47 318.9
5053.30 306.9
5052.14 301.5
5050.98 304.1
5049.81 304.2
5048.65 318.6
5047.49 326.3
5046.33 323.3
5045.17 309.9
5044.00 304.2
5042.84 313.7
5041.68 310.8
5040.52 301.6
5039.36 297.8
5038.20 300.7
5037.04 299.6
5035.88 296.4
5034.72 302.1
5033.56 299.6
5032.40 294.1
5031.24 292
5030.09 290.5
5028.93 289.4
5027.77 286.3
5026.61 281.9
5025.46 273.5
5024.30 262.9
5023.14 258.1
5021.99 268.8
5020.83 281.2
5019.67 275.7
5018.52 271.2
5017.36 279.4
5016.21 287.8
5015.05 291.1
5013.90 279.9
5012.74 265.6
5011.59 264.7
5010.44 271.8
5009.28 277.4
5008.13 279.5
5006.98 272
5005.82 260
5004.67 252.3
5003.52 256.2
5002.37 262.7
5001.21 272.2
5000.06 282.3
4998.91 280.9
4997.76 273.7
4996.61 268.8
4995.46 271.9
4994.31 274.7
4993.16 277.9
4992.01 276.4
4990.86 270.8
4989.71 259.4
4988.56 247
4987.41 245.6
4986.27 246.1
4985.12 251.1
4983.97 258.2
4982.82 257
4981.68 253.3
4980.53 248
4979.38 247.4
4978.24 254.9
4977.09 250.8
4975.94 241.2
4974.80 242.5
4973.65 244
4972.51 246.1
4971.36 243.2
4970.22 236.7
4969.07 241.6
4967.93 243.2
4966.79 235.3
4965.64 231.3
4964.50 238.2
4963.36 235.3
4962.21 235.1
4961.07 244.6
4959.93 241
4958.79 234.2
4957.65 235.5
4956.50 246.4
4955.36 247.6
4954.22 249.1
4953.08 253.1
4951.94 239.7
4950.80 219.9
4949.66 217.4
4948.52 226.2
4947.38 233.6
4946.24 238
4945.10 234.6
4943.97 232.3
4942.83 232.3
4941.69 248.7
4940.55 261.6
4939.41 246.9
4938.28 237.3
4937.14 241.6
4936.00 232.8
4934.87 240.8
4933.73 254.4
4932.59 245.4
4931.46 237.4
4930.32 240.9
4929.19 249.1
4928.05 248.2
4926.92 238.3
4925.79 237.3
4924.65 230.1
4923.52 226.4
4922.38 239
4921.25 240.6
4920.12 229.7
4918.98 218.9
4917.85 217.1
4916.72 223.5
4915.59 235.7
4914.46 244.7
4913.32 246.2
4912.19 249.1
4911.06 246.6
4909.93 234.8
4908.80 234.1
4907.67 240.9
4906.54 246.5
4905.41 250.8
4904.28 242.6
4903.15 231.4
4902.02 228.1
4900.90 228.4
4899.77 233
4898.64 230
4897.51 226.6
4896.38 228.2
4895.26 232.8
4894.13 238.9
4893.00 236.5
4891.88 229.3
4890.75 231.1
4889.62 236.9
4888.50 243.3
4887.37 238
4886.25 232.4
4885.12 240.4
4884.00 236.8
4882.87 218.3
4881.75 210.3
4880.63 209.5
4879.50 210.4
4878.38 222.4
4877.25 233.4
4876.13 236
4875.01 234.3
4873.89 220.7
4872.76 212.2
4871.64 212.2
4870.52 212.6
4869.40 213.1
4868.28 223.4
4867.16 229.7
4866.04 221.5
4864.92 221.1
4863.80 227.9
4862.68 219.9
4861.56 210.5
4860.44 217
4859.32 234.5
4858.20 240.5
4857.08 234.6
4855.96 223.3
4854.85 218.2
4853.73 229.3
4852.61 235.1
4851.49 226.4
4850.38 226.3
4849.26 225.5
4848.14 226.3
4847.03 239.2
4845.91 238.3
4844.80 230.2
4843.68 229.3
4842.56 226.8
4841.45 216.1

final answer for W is 0.14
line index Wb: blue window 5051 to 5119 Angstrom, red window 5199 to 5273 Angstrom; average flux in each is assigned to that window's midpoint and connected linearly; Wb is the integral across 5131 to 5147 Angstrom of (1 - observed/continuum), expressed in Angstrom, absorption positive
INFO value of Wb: -4.4 Angstrom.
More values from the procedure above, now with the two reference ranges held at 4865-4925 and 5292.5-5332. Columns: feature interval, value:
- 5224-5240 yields -2.01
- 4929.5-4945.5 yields -0.76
